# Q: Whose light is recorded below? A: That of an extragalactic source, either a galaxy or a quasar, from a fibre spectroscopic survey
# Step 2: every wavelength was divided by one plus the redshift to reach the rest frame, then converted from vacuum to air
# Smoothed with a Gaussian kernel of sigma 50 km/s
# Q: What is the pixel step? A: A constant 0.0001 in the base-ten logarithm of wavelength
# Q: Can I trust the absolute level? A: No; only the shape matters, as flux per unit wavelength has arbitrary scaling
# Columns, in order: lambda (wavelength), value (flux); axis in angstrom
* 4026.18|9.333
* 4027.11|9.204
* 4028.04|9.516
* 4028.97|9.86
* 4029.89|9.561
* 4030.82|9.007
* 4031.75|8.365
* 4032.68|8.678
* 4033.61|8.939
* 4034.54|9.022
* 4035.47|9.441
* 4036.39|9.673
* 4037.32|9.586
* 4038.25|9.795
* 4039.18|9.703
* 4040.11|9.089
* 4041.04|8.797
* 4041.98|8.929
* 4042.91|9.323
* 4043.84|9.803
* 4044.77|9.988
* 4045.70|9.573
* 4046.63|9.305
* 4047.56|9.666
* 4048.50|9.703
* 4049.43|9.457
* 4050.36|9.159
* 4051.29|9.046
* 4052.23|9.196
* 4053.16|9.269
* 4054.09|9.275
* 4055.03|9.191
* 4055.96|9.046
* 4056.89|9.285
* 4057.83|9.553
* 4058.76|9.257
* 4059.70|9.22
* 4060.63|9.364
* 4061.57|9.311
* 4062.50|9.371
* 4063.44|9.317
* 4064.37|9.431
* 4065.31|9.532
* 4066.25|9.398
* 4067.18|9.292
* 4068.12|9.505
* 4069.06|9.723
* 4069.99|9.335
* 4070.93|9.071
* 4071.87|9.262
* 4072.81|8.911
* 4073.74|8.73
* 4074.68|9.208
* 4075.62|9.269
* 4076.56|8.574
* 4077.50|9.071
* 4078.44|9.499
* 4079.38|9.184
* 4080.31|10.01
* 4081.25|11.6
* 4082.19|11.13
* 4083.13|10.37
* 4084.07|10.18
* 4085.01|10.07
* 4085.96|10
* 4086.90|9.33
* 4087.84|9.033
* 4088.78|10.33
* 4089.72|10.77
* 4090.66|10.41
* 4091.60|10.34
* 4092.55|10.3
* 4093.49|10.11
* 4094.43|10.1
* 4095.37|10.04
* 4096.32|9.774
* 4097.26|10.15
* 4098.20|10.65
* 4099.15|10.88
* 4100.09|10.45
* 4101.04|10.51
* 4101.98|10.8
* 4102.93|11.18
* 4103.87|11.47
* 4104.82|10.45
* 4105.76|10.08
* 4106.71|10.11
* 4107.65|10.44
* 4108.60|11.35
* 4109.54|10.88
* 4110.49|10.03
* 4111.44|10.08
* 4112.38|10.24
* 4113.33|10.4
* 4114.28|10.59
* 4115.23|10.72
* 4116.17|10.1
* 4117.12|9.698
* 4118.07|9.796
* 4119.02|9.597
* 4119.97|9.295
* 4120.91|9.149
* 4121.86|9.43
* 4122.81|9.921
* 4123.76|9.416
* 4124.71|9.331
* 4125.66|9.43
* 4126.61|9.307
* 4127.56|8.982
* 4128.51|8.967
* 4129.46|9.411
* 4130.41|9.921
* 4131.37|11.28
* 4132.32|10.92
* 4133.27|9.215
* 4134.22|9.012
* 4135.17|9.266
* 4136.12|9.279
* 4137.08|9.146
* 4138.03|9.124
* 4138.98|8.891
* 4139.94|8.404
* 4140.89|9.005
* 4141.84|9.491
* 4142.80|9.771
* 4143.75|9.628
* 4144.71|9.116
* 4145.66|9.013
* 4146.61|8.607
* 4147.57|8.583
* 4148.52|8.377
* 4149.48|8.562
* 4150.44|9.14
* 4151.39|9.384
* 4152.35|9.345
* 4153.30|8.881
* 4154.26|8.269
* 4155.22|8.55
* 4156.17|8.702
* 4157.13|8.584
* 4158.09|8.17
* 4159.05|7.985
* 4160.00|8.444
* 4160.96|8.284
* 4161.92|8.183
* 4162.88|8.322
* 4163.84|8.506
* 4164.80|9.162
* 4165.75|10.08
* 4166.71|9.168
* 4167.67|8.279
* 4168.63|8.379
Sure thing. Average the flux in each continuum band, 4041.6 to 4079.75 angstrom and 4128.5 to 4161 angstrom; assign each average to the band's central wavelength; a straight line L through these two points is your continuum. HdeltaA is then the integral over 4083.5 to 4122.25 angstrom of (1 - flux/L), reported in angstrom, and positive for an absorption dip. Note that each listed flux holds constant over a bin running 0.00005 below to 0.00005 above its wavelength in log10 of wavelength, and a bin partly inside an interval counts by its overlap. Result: -4.4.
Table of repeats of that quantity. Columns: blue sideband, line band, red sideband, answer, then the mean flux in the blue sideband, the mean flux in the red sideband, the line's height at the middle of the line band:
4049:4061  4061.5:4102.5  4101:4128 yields -0.8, 9.26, 10.1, 9.64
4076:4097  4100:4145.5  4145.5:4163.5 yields -2.9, 10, 8.59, 9.25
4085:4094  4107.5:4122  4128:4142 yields -0.6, 10.1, 9.42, 9.71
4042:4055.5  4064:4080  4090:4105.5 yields 1.1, 9.41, 10.5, 9.92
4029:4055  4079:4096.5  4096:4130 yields -0.6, 9.32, 10.1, 9.81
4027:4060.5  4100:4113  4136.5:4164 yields -2.3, 9.32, 8.78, 9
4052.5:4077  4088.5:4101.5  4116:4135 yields -1.3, 9.26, 9.6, 9.43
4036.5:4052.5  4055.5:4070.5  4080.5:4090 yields 0.7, 9.42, 10.3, 9.8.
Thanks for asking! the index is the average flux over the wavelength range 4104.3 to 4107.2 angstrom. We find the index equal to 10.2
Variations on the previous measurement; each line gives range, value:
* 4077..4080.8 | 9.46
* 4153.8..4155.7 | 8.43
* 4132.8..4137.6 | 9.19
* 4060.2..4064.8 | 9.36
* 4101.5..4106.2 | 10.8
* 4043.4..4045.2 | 9.9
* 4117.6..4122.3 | 9.46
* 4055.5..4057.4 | 9.17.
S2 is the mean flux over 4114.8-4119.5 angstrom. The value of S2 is 9.98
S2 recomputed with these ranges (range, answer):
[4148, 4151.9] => 8.86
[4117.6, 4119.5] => 9.68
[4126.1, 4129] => 9.1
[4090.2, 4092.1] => 10.3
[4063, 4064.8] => 9.4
